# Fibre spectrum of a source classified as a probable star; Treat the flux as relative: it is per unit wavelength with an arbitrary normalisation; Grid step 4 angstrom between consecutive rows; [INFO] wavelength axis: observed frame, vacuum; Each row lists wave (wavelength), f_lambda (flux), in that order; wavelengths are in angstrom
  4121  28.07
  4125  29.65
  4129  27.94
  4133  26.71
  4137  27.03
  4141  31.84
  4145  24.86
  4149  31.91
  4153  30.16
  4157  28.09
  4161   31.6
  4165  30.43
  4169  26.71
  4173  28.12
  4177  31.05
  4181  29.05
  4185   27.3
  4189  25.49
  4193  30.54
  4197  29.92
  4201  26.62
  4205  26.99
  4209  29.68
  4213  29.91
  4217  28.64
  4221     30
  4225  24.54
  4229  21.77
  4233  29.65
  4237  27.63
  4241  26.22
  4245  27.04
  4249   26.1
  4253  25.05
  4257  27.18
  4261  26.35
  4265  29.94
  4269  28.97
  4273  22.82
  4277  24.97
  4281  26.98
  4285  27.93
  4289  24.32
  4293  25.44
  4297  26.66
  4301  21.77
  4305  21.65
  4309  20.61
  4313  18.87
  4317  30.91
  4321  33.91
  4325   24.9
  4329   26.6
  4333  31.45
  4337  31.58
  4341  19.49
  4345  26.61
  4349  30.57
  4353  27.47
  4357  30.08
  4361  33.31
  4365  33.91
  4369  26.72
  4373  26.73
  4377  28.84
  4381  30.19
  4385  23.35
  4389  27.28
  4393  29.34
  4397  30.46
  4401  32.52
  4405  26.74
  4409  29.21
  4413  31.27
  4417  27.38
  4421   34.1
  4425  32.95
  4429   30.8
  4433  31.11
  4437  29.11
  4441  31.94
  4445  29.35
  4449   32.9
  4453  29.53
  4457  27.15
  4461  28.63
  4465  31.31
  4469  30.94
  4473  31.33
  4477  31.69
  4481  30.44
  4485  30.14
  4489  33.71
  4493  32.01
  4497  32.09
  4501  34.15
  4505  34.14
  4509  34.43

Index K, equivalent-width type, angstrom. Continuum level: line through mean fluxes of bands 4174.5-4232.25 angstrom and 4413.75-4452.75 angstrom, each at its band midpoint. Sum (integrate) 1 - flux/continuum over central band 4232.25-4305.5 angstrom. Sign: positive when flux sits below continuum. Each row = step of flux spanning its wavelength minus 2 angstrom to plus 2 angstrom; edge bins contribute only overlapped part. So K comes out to 6.8 angstrom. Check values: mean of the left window 28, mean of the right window 31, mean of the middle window 26.2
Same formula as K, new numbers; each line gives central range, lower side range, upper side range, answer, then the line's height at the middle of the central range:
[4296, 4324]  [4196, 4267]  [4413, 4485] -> 3.64 angstrom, 28.5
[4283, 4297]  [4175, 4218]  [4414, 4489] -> 1.62 angstrom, 29.4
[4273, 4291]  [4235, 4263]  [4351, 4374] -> 1.17 angstrom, 27.5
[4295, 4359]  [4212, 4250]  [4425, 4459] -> 4.86 angstrom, 28.6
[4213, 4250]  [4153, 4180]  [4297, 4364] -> 1.82 angstrom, 28.4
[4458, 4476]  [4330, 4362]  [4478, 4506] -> 0.71 angstrom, 31.7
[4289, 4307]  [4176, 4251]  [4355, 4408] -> 2.87 angstrom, 28.5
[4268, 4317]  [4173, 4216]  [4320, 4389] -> 7.04 angstrom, 28.5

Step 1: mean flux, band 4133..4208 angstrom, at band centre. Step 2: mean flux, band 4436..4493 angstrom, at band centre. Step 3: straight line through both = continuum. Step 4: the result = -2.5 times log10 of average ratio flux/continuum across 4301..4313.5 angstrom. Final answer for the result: 0.38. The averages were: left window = 28.7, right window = 30.7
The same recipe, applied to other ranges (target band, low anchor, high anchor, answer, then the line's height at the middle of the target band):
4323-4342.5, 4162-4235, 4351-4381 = 0.090 mag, 29.3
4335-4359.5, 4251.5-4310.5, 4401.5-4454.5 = 0.000 mag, 27.7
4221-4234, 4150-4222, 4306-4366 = 0.117 mag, 28.6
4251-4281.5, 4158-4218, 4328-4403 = 0.090 mag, 28.8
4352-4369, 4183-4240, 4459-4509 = -0.033 mag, 30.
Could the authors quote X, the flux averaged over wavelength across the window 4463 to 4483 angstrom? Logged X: 31.1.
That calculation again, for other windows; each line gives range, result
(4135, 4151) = 28.9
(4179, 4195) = 28.1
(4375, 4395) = 27.8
